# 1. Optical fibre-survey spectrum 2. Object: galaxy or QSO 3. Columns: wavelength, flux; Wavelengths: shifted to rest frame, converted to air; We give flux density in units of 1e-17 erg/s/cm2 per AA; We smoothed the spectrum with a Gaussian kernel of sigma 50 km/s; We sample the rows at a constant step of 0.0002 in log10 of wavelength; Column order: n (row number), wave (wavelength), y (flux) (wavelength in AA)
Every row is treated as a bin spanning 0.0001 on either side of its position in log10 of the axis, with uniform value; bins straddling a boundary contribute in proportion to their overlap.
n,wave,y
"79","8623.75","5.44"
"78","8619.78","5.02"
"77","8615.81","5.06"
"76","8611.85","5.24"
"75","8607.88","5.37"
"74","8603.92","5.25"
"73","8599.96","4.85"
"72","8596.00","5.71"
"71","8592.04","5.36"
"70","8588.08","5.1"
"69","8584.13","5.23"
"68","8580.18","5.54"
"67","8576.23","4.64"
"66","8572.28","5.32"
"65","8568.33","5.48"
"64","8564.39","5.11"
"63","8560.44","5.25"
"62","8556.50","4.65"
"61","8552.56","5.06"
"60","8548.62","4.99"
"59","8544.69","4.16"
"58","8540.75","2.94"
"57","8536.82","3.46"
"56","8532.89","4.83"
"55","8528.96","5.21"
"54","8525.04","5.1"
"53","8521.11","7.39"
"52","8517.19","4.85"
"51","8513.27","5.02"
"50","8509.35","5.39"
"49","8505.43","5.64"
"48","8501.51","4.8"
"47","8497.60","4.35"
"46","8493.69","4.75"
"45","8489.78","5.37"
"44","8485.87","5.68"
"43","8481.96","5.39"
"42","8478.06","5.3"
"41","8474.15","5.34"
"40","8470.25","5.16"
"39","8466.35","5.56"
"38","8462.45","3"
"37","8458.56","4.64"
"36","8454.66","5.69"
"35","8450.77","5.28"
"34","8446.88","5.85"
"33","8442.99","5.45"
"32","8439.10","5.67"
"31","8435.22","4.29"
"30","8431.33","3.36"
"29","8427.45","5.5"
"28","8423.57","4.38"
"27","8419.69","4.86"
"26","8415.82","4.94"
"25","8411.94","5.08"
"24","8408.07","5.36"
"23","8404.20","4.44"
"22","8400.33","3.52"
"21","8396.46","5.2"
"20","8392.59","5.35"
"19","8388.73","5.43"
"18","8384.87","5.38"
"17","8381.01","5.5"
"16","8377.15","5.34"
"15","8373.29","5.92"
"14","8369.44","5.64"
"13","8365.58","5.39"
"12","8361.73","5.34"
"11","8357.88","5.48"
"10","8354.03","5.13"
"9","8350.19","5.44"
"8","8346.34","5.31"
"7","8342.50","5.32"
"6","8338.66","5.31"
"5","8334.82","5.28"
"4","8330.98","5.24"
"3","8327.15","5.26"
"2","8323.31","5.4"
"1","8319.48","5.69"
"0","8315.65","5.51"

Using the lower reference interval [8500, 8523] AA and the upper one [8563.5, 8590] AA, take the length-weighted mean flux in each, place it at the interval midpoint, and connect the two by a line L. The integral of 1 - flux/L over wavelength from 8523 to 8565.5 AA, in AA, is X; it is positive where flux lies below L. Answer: 6.0 AA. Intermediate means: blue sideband 5.52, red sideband 5.21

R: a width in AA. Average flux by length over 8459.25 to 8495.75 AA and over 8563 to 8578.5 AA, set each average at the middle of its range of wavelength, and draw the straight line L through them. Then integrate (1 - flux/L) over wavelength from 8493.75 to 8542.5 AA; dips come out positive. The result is 1.6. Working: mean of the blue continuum 5.05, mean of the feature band 4.92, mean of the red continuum 5.15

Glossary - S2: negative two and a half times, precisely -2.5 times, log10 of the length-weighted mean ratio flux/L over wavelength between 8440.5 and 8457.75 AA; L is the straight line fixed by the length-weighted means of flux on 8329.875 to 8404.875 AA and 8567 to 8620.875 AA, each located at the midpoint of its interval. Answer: -0.05 mag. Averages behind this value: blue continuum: 5.26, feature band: 5.51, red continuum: 5.23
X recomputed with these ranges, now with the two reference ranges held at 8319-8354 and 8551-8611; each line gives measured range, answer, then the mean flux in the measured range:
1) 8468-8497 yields 0.05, 5.24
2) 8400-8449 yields 3.87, 4.87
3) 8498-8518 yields 0.54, 5.09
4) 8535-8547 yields 3.81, 3.56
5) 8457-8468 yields 1.89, 4.36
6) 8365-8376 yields -0.71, 5.66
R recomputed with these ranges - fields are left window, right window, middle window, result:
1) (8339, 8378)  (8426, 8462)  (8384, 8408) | 1.5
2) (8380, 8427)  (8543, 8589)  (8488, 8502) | 0.6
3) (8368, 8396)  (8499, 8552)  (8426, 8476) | 2.2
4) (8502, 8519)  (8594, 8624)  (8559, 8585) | 0.0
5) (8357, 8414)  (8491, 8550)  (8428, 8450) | 0.4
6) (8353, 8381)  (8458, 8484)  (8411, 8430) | 1.1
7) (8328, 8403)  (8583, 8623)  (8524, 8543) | 3.5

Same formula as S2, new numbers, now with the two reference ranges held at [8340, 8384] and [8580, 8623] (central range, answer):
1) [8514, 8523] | -0.13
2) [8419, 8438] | 0.19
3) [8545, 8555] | 0.09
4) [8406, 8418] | 0.06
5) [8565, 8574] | -0.02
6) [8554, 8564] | 0.06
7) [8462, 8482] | 0.06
